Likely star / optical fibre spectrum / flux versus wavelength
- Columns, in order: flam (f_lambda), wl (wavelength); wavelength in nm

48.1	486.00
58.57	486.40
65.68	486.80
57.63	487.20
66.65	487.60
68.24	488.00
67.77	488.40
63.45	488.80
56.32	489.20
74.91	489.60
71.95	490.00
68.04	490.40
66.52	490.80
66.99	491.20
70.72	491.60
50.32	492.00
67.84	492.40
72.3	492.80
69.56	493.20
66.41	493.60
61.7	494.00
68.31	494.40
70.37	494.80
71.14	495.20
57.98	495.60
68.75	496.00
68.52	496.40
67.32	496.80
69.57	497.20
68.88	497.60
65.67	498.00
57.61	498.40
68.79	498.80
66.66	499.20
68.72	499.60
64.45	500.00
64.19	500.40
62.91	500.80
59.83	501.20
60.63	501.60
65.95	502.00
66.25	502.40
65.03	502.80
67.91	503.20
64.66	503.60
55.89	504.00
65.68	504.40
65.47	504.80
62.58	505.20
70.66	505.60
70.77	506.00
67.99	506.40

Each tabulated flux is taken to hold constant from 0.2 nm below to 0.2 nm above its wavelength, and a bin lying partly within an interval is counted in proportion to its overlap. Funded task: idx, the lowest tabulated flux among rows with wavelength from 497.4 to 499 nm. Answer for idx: 57.61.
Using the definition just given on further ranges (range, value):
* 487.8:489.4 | 56.32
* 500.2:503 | 59.83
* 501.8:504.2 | 55.89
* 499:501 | 62.91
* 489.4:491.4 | 66.52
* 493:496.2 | 57.98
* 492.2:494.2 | 61.7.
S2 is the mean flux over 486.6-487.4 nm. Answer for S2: 61.7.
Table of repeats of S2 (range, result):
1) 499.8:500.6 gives 64.3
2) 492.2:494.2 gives 67.6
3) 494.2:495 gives 69.3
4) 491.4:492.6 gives 63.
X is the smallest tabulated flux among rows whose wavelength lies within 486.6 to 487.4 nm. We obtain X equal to 57.63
